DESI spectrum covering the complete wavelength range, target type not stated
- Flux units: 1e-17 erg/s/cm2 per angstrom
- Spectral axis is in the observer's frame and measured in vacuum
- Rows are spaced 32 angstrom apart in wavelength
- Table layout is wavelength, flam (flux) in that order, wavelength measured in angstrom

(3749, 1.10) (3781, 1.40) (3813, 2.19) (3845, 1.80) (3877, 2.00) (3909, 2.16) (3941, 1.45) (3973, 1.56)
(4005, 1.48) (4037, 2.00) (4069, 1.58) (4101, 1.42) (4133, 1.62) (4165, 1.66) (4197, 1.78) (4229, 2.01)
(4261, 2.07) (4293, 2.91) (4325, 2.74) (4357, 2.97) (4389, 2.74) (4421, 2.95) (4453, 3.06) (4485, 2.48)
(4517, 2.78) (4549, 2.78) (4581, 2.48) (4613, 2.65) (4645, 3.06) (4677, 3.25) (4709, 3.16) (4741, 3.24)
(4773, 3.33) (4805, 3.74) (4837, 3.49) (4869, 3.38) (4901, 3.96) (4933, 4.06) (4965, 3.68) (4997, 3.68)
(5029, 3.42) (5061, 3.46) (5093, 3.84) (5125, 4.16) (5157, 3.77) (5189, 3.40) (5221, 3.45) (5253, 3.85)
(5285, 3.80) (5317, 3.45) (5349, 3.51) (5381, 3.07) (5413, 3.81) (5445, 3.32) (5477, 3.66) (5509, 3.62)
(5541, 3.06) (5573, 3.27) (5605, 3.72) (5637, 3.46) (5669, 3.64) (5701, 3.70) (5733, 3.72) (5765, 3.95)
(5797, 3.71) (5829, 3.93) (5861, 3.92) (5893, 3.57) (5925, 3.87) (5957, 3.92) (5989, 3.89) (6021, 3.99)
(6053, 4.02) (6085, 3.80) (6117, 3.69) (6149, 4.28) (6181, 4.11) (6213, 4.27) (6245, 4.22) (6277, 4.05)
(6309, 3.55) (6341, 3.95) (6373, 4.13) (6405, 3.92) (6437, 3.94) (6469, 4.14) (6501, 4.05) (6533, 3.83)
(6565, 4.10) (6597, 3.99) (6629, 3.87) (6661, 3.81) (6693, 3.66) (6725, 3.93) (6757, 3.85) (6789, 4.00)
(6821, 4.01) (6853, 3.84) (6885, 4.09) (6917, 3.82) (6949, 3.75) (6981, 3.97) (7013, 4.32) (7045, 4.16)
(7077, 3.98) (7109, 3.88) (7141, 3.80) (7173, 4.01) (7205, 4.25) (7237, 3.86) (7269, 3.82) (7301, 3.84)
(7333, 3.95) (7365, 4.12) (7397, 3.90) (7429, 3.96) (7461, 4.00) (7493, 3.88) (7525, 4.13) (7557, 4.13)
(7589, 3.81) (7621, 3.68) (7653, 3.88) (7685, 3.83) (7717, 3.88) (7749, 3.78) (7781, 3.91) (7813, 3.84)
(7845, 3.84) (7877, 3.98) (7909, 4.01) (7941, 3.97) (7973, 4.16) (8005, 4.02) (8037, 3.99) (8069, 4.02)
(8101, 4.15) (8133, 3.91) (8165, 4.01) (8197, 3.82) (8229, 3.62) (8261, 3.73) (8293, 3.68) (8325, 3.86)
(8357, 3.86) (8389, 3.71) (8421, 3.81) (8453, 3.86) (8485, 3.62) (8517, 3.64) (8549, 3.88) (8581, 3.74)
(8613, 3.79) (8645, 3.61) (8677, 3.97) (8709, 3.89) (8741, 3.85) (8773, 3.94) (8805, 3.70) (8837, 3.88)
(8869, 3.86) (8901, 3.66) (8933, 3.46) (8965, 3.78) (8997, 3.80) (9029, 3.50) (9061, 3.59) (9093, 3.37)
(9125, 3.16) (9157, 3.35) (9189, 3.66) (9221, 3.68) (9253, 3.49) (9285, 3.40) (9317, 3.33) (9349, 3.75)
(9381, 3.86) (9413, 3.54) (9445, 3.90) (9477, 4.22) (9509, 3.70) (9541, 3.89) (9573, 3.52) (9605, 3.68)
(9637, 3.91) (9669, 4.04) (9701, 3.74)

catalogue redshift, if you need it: 0.07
